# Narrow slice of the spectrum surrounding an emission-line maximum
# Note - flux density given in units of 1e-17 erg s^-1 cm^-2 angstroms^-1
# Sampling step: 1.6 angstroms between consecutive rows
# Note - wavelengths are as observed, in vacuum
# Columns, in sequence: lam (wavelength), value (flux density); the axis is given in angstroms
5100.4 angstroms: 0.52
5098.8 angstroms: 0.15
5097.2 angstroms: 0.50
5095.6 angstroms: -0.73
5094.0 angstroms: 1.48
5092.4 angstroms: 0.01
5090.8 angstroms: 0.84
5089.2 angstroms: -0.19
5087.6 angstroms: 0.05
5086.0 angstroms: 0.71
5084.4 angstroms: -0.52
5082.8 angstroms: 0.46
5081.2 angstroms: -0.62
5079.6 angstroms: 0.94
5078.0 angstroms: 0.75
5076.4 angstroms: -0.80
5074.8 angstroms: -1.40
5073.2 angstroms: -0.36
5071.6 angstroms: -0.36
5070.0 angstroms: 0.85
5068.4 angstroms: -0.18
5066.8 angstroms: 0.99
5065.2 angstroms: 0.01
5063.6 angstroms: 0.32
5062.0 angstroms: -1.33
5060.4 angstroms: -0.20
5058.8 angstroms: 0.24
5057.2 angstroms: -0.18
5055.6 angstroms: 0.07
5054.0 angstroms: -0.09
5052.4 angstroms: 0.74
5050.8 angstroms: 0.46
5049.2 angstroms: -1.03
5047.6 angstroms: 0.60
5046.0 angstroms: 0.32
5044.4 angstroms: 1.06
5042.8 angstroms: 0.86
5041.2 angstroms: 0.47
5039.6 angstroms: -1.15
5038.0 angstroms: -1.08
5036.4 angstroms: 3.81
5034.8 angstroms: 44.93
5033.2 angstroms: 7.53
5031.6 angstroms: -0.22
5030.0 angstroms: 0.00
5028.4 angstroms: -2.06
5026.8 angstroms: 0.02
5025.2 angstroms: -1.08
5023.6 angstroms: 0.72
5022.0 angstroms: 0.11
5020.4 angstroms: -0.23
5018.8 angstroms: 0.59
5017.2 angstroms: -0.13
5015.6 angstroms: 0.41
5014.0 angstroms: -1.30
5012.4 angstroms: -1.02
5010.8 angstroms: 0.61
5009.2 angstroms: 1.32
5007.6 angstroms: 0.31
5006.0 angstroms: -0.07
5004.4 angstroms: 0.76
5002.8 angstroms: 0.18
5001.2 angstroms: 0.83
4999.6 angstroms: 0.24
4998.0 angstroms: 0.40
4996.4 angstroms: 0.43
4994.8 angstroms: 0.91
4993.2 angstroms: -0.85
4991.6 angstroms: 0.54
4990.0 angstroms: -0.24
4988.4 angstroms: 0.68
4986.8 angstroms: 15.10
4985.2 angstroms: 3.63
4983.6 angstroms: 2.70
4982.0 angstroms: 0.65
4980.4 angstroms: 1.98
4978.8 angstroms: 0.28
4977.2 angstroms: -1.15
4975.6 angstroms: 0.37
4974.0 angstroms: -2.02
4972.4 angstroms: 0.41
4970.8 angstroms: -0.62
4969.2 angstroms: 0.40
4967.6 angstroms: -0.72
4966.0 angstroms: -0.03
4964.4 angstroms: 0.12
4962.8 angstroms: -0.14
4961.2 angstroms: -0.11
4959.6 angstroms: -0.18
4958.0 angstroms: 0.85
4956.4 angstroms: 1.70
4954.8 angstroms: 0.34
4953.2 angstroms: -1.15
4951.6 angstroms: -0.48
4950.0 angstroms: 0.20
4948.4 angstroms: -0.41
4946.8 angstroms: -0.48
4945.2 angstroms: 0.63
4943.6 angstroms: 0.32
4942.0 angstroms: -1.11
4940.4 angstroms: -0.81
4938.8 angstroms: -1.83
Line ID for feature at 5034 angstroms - [O III]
